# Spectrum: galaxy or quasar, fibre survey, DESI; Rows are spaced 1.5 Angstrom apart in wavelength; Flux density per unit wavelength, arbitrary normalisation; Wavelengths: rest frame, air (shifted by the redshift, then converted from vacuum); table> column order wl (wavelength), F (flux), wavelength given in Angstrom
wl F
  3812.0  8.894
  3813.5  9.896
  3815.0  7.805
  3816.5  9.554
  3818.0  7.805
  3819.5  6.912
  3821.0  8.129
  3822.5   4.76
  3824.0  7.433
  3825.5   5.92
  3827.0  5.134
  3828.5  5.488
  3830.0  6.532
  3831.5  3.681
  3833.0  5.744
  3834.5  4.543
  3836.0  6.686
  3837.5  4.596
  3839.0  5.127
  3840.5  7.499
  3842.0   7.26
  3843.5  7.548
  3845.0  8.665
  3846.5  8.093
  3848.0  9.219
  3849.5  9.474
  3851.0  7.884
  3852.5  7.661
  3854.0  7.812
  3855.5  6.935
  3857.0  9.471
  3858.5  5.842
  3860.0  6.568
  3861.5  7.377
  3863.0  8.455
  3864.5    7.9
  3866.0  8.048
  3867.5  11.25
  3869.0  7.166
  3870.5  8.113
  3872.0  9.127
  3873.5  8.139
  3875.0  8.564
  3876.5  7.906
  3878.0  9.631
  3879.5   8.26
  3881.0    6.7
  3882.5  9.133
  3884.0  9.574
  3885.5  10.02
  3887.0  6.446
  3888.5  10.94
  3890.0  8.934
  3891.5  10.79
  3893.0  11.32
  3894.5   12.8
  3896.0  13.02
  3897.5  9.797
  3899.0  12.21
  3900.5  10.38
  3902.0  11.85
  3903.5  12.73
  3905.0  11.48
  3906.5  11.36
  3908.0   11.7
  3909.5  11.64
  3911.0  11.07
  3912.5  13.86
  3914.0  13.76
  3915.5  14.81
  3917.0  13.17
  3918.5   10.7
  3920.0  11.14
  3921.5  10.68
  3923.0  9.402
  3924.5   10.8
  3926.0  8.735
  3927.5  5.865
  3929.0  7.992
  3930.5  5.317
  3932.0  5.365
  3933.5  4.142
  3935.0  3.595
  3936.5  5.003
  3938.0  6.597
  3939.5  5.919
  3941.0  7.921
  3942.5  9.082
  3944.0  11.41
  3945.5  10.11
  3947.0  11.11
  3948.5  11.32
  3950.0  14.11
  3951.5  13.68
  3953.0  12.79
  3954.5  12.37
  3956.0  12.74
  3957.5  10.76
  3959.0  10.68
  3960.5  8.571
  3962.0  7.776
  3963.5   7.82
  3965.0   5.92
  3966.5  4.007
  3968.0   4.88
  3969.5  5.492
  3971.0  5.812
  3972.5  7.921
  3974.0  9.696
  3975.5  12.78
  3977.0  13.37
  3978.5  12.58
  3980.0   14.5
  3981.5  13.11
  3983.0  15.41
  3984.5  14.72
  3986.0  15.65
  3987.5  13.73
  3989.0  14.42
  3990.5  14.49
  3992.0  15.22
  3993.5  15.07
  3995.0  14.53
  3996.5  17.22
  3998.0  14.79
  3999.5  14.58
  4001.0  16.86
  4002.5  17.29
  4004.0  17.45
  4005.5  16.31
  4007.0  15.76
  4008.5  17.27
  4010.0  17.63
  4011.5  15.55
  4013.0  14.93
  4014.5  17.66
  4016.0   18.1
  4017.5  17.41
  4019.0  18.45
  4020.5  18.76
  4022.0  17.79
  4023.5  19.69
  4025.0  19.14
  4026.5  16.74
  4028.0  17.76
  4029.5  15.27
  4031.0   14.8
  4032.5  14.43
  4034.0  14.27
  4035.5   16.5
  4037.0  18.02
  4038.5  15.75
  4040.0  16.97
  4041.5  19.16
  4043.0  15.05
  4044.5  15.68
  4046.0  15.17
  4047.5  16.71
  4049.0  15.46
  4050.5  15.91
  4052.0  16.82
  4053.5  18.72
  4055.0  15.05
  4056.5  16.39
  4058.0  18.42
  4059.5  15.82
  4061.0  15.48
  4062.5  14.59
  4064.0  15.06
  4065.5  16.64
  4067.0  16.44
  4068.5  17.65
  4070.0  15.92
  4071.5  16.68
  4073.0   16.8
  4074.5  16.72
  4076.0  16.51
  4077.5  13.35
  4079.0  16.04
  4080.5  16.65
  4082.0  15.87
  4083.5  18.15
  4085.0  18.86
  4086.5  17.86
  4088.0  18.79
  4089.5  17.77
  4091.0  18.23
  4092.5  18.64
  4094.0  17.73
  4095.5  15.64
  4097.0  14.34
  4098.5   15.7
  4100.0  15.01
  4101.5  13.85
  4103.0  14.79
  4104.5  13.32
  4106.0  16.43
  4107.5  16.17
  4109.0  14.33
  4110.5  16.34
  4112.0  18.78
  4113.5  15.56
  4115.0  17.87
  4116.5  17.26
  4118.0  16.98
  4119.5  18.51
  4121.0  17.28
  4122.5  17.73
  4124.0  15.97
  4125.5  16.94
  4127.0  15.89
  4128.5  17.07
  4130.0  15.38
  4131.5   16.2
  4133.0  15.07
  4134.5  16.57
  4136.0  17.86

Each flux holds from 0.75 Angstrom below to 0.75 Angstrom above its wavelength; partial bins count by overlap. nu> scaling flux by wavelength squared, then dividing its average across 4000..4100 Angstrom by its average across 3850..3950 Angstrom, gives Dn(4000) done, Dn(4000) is 1.93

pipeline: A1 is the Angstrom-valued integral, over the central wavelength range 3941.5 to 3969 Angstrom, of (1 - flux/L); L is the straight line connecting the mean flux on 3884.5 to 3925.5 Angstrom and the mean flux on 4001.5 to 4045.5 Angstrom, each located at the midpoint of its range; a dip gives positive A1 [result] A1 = 7.50 Angstrom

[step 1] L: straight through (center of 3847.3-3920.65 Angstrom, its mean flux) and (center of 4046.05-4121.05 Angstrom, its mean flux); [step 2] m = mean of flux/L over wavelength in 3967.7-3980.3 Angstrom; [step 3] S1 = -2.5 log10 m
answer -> 0.31 mag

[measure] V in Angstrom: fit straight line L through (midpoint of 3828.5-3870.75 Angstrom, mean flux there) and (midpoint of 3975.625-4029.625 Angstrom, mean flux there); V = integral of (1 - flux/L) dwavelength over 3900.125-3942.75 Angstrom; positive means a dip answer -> 6.4 Angstrom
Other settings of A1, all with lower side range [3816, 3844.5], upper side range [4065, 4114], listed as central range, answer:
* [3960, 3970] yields 4.5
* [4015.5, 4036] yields -4.7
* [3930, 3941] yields 5.4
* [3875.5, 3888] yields -0.3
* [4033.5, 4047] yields -1.7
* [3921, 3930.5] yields 1.4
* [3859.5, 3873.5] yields -0.9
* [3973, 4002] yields -4.3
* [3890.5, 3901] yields -3.0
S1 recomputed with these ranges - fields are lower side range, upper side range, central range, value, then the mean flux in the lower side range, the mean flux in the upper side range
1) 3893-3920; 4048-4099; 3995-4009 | -0.11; 12.1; 16.6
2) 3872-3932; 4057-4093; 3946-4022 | 0.01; 10.2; 16.8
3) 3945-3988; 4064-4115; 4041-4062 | -0.12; 10.8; 16.4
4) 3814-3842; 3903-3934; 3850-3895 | -0.04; 6.36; 10.3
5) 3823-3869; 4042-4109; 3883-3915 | -0.21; 7.12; 16.3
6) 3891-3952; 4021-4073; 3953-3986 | 0.23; 10.2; 16.5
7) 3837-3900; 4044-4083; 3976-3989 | -0.09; 8.62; 16.2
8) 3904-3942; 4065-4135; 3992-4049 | -0.24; 9.3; 16.5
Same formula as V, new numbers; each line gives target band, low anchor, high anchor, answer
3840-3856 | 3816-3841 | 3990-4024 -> -1.6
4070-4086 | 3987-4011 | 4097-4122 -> -0.5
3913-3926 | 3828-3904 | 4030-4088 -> -1.3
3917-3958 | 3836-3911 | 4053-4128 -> 7.2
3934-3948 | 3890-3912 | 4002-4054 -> 5.7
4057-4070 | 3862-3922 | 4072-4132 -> -0.7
